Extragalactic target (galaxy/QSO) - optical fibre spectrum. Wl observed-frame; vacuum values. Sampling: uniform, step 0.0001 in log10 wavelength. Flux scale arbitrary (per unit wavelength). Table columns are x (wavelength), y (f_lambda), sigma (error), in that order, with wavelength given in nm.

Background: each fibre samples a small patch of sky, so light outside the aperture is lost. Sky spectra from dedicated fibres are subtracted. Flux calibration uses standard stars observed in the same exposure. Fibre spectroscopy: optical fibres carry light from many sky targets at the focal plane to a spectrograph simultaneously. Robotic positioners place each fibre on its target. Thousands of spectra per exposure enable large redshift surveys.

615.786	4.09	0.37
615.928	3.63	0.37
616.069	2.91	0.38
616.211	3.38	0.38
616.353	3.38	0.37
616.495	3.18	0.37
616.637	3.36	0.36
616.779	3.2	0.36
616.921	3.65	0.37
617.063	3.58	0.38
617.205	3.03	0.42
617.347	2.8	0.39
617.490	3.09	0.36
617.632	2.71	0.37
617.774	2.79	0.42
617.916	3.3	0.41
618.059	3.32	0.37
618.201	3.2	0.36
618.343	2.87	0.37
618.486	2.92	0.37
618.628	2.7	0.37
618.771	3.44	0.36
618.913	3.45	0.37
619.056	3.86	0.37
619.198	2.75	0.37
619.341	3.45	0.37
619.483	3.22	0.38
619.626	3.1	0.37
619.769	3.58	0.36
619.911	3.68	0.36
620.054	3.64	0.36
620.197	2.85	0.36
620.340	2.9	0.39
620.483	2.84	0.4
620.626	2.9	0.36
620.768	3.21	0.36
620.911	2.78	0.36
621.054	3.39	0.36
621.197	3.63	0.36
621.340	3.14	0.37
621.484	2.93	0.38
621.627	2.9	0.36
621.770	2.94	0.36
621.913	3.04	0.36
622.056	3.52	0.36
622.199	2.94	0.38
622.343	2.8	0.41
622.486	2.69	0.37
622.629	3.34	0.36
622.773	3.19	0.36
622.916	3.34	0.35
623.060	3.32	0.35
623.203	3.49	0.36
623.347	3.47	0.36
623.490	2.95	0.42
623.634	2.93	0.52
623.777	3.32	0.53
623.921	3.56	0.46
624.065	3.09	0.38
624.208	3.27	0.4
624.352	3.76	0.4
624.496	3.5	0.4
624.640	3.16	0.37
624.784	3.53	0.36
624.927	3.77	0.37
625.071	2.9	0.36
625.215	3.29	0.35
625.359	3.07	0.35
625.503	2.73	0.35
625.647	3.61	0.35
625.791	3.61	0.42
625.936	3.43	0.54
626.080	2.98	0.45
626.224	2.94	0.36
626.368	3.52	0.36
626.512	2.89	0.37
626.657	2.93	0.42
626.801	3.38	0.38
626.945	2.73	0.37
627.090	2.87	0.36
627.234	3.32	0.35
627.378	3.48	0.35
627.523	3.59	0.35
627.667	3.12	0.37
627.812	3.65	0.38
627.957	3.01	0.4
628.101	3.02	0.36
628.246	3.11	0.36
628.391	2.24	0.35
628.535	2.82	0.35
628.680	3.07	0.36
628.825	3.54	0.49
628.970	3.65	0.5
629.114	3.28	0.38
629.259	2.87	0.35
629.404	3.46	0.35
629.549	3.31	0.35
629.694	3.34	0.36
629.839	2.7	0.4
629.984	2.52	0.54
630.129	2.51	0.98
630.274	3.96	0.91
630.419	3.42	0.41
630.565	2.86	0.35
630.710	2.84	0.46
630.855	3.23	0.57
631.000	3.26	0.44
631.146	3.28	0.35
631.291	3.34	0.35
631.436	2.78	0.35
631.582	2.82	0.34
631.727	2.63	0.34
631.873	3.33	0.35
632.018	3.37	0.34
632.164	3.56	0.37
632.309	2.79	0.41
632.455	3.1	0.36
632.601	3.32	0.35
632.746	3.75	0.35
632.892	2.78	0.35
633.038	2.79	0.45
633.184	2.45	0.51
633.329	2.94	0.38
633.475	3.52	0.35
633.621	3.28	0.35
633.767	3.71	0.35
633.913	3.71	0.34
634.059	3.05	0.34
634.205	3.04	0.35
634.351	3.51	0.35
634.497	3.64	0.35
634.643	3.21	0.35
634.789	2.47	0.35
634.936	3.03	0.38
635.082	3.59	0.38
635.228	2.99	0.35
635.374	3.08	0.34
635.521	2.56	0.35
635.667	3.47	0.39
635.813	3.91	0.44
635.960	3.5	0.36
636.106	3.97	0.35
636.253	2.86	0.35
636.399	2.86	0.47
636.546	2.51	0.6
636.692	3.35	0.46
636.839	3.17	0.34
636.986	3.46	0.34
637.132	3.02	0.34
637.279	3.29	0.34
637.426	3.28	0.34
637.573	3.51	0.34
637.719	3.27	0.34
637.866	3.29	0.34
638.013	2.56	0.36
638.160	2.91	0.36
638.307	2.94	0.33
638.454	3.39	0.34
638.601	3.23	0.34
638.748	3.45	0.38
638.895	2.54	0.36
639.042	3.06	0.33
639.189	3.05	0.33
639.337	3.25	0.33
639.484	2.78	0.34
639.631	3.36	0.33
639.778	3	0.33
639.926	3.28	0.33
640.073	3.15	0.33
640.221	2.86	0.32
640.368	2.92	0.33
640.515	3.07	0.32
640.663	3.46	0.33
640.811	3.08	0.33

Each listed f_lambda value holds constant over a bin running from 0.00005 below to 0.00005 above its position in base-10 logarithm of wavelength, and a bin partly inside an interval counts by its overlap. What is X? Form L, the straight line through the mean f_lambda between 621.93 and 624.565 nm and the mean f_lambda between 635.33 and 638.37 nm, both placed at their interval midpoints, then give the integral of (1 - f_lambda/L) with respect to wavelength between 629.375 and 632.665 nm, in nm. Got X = 0.097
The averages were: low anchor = 3.24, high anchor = 3.18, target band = 3.11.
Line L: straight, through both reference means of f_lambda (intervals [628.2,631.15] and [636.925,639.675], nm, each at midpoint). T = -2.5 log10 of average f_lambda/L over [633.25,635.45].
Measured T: -0.043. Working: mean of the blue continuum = 3.1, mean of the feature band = 3.25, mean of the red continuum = 3.14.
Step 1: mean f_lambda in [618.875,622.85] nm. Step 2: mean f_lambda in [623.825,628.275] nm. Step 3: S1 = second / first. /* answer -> 1.03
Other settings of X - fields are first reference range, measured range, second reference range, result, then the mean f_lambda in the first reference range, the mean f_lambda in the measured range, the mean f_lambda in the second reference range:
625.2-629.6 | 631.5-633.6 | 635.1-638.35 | 0.061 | 3.18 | 3.09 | 3.18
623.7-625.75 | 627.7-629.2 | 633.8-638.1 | 0.071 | 3.33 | 3.14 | 3.22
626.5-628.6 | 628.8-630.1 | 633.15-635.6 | -0.017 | 3.08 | 3.15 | 3.18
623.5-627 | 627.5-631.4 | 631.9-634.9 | 0.099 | 3.24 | 3.14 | 3.2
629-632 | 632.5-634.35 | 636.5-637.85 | -0.029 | 3.1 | 3.21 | 3.23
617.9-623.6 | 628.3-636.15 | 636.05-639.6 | -0.069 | 3.17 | 3.17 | 3.12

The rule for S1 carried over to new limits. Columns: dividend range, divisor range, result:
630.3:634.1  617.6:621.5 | 1.00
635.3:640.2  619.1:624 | 1.00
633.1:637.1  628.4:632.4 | 1.03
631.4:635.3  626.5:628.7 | 1.02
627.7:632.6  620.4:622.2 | 1.01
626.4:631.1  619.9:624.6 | 0.98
